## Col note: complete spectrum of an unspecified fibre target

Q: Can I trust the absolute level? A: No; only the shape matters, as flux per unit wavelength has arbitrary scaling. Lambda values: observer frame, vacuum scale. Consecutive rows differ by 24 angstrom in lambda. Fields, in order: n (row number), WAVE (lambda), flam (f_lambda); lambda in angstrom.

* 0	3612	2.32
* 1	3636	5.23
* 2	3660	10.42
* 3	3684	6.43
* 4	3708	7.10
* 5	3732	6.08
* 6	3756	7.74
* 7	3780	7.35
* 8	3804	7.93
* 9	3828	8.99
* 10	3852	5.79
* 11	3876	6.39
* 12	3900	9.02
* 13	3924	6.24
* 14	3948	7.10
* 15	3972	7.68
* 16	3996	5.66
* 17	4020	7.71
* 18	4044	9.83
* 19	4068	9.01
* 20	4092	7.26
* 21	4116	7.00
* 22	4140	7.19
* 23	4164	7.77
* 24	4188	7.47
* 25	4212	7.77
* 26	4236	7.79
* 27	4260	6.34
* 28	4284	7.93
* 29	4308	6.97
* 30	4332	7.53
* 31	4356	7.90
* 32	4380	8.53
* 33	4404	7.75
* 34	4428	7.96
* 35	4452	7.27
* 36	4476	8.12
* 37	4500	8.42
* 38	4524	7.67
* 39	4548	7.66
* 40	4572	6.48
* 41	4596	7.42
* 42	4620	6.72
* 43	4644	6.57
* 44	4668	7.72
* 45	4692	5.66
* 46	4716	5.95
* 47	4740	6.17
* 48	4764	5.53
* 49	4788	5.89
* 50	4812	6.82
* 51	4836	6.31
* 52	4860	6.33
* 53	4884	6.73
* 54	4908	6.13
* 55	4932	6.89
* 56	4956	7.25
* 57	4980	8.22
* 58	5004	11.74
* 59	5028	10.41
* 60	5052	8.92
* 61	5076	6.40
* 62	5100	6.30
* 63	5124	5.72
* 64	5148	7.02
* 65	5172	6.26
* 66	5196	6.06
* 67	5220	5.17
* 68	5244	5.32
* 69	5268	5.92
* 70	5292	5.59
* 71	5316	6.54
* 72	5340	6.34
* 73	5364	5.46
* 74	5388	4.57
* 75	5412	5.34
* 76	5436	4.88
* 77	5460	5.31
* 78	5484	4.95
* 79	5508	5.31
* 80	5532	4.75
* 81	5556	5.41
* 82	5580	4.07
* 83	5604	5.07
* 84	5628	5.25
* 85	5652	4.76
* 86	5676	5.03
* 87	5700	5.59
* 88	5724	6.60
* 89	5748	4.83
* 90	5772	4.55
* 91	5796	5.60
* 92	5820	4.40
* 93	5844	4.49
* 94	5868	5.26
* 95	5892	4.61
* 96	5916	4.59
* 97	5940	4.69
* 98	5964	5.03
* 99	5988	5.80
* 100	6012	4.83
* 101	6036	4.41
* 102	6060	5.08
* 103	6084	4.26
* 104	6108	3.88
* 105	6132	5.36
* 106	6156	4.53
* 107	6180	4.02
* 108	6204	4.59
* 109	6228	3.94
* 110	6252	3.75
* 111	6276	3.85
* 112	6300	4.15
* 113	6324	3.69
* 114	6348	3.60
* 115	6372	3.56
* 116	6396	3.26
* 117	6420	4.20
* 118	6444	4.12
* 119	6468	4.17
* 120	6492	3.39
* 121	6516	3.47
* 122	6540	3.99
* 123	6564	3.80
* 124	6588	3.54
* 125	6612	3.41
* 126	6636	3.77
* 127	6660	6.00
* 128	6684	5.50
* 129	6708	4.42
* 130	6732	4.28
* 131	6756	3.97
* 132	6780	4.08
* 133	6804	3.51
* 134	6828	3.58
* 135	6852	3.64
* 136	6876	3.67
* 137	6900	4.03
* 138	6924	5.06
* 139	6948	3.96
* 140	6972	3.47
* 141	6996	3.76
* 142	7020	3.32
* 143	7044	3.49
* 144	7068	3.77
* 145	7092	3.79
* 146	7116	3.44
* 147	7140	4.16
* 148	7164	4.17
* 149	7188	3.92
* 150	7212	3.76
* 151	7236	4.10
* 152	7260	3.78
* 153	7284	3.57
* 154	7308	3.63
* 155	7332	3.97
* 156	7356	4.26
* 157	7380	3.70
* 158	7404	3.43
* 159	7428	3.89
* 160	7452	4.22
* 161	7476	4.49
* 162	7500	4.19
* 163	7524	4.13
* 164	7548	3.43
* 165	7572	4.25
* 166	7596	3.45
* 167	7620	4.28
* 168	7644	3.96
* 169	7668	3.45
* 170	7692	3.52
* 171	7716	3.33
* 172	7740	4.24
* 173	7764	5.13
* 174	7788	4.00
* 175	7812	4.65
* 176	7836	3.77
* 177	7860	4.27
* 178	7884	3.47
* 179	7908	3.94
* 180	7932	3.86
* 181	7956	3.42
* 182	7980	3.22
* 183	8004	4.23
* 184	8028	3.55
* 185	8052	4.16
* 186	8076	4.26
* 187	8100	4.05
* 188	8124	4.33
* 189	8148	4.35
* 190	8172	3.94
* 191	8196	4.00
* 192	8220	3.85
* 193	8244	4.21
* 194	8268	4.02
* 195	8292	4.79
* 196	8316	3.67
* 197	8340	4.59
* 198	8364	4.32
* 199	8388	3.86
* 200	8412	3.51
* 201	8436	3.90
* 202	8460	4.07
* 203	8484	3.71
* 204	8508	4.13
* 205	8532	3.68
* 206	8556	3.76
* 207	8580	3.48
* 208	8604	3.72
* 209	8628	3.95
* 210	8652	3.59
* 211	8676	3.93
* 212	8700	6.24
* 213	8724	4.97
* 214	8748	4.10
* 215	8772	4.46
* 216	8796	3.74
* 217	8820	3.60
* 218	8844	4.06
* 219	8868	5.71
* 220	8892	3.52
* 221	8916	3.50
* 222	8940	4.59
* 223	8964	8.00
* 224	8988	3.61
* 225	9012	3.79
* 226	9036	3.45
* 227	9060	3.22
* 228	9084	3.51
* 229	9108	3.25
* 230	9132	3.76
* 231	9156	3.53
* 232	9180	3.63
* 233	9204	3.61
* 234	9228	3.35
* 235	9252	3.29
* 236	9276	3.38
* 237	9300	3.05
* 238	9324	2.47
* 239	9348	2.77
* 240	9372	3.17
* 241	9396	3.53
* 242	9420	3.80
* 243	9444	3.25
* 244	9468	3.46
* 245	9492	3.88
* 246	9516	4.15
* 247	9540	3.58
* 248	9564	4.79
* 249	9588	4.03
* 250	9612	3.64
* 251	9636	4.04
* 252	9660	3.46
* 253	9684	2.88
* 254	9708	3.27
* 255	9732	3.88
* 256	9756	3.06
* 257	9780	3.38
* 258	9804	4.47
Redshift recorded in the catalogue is 0.79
